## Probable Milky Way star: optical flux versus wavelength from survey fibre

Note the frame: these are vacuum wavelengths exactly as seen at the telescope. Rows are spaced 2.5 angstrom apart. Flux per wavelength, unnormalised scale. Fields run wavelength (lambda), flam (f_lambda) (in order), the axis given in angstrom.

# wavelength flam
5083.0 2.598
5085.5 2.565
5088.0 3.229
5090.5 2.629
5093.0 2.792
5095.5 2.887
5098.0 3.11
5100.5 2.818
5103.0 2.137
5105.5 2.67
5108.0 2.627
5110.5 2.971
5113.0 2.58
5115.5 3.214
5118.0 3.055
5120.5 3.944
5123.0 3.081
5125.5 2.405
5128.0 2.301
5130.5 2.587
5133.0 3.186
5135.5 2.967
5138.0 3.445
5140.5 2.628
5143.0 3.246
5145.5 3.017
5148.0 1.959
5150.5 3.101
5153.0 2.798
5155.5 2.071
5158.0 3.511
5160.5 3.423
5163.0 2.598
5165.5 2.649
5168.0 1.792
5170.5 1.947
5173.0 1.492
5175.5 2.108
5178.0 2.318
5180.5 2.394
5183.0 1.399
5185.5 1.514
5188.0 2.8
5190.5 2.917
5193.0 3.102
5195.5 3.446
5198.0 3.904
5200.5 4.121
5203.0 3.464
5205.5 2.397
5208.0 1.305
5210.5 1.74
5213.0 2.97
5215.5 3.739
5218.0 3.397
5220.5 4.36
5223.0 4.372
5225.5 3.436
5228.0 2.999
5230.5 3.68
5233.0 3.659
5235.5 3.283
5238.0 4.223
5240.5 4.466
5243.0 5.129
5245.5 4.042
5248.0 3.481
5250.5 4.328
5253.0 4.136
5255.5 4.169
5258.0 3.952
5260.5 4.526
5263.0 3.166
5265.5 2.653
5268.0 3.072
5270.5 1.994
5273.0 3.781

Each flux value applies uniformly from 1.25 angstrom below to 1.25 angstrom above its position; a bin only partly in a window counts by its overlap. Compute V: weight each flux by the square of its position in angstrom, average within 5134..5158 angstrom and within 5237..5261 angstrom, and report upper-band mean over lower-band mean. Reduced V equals 1.5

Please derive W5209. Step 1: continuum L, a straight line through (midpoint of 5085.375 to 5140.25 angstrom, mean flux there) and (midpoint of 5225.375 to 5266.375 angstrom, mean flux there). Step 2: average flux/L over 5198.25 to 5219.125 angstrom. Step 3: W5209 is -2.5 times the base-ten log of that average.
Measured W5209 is 0.22 mag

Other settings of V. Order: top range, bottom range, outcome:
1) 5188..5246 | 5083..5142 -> 1.26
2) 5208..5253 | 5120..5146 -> 1.29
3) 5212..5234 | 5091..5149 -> 1.32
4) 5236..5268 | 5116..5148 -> 1.41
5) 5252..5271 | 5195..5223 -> 1.11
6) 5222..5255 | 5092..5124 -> 1.42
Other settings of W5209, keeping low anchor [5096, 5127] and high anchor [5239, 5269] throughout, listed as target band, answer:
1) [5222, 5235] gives 0.045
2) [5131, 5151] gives 0.062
